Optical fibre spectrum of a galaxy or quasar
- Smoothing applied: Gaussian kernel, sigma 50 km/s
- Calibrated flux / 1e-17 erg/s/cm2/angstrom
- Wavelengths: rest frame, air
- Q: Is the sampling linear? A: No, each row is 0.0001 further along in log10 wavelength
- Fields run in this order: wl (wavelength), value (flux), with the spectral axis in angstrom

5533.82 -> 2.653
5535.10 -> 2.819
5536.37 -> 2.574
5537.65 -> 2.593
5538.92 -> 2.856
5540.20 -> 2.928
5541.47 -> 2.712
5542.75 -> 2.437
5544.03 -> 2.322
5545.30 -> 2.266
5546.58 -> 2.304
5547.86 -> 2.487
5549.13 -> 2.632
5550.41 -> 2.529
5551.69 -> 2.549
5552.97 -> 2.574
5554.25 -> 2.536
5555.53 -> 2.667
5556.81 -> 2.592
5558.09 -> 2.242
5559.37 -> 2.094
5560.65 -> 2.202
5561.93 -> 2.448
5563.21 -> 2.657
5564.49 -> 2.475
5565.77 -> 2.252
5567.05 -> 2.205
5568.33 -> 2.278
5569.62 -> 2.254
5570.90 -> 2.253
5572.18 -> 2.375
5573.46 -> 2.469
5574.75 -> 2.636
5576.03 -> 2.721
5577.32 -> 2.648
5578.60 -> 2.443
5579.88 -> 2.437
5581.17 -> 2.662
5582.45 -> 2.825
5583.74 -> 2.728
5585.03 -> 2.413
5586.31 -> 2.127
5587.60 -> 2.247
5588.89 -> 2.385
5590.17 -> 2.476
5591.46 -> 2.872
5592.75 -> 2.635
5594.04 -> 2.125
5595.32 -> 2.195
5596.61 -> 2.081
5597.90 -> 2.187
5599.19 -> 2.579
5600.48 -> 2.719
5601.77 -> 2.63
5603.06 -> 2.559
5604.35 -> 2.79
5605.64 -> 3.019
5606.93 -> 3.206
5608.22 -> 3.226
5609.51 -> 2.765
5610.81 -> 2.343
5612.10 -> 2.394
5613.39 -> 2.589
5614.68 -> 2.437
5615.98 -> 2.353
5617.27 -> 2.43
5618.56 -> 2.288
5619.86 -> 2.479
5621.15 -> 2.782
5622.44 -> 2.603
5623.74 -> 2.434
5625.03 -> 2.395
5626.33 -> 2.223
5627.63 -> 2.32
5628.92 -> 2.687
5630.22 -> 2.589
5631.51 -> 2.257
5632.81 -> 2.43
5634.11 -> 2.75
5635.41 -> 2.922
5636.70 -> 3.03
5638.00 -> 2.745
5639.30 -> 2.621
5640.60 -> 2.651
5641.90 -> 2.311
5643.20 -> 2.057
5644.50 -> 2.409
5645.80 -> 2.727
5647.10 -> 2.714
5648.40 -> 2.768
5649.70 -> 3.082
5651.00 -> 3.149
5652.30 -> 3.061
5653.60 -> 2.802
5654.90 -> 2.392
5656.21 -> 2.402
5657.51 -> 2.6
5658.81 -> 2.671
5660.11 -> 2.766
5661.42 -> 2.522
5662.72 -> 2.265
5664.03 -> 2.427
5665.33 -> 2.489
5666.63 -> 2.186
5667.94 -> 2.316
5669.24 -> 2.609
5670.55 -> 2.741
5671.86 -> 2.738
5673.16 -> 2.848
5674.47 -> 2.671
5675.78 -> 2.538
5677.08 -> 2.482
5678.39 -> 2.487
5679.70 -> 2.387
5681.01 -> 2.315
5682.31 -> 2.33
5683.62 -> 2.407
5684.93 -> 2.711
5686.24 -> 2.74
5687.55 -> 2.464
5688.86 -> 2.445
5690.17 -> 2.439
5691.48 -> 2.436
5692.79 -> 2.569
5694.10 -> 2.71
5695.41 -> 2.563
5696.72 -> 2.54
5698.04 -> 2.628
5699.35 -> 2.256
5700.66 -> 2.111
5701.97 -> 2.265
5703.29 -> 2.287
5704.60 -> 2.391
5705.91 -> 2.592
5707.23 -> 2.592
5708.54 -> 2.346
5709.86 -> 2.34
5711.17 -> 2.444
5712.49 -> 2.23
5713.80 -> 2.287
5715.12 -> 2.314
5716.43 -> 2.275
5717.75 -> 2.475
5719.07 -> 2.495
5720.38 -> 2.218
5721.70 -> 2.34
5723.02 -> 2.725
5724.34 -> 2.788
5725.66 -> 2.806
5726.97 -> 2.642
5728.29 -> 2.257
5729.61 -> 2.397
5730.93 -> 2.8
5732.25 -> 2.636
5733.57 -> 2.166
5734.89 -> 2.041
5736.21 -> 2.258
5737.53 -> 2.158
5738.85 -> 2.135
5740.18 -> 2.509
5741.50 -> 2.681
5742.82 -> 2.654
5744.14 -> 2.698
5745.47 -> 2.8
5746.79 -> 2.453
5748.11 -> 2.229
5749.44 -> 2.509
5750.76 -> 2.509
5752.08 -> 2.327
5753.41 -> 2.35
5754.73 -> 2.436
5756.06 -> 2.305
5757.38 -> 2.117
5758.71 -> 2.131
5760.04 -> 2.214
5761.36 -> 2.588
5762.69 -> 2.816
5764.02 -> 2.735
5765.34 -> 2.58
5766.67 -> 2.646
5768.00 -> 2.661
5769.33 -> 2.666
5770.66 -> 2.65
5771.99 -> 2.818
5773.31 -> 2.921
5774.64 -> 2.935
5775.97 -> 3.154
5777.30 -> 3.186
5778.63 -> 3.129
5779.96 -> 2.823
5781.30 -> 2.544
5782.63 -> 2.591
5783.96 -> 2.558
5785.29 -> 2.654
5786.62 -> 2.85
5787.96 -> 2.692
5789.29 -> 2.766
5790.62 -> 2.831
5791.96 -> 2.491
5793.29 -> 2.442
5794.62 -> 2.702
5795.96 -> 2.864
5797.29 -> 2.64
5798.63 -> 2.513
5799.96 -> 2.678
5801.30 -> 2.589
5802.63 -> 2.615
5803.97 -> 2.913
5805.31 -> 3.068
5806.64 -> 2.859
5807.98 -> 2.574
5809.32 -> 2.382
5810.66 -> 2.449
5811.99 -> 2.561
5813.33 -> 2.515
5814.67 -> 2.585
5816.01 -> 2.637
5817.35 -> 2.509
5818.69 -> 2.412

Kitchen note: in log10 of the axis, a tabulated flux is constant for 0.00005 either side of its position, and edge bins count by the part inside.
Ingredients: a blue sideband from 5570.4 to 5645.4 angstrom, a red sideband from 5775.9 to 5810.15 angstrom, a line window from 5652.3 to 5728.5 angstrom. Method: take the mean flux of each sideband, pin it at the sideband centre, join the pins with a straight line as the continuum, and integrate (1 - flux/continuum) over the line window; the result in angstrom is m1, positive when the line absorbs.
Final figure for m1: 3.7 angstrom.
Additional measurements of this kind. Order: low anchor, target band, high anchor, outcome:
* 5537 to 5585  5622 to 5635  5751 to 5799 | 0.3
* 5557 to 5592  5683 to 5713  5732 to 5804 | 0.9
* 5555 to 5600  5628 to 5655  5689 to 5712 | -2.7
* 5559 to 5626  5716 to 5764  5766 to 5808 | 4.3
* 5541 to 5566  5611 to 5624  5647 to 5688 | 0.3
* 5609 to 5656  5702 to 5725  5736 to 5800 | 1.6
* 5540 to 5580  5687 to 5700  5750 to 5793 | 0.3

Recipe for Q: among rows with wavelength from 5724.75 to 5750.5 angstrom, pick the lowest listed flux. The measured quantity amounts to 2.041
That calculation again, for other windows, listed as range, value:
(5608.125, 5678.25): 2.057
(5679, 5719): 2.111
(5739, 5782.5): 2.117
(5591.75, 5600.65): 2.081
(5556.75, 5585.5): 2.094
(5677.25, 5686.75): 2.315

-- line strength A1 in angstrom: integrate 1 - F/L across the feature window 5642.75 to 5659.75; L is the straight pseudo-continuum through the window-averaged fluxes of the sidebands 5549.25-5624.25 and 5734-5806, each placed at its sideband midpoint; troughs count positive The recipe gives -1.00 angstrom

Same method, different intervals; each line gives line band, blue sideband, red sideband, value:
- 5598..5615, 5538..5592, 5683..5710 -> -1.53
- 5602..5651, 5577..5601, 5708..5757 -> -3.21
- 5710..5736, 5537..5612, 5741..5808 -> 1.81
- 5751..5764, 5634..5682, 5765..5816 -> 1.45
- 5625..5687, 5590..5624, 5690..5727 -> -1.74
